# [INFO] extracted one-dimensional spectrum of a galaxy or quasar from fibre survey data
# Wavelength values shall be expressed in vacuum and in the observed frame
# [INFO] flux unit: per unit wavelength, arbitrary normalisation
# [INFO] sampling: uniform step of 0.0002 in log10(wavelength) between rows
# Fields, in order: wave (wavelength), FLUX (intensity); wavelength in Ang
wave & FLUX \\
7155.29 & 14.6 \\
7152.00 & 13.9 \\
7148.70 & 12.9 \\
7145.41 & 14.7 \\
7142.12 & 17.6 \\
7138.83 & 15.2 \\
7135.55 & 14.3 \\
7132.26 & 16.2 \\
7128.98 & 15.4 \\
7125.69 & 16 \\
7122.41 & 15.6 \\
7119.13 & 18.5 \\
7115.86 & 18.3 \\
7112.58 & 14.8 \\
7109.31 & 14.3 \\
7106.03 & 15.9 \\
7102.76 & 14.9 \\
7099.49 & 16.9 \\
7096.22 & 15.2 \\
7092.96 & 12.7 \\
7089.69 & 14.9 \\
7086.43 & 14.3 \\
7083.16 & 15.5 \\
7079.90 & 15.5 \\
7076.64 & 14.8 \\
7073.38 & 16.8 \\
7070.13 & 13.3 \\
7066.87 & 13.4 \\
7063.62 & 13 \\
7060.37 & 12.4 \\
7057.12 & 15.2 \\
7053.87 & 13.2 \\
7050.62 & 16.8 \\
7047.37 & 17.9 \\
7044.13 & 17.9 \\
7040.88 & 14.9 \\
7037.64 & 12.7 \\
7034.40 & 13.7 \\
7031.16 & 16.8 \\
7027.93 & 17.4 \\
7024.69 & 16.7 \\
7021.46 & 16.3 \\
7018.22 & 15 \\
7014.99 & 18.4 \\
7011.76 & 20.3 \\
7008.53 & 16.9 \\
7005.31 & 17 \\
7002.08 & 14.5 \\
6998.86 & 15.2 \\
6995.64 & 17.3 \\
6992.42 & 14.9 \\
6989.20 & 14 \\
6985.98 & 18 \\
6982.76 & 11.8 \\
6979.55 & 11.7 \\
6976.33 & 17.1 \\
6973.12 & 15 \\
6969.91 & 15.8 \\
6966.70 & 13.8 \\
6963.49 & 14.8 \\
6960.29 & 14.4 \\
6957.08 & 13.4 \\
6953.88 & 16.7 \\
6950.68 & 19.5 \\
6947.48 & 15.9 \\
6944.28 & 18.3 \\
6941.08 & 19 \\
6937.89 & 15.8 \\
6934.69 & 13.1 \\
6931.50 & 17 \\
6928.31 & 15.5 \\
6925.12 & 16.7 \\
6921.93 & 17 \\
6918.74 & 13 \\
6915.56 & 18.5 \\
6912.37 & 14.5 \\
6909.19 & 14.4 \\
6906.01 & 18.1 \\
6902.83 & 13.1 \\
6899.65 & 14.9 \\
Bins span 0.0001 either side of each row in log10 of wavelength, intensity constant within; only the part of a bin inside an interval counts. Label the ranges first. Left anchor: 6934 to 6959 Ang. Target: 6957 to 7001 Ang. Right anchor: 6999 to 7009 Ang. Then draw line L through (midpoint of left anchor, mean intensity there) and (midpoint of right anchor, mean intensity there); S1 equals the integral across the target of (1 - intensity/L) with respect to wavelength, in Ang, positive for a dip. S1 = 3.7 Ang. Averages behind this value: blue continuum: 16.6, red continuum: 15.9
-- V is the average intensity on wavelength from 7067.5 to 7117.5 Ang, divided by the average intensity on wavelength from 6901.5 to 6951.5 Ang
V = 0.94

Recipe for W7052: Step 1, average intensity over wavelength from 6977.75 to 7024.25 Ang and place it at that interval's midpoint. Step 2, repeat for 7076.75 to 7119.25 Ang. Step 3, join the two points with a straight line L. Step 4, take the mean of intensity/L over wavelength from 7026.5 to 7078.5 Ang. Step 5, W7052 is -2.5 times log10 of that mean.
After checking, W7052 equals 0.04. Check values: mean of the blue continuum 15.8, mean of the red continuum 15.4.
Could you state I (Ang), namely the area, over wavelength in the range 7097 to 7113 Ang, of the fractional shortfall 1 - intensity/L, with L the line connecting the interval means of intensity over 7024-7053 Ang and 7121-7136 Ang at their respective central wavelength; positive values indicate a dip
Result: 0.3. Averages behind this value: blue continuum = 16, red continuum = 15.6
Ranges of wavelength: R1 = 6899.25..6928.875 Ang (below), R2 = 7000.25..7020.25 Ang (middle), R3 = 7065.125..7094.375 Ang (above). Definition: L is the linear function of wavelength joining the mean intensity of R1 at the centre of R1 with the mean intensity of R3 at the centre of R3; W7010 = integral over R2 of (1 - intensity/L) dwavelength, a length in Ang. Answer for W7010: -2.6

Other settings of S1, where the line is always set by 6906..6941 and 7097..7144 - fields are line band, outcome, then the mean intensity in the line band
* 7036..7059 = 0.63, 15.5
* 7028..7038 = 0.52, 15.1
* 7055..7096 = 4.12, 14.3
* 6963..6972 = 0.59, 14.8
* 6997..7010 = -0.03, 15.9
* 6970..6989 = 1.33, 14.7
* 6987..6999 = 0.28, 15.5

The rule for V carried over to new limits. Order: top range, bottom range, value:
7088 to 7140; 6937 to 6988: 0.99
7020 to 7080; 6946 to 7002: 1.00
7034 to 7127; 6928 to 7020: 0.96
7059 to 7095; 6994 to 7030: 0.85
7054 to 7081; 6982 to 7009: 0.91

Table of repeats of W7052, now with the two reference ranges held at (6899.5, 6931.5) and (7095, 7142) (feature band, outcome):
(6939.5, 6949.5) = -0.14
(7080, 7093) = 0.08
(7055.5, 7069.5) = 0.17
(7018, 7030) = -0.05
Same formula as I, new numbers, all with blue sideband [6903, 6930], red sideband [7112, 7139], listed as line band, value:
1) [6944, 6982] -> 1.27 Ang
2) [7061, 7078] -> 2.02 Ang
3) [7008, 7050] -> -1.43 Ang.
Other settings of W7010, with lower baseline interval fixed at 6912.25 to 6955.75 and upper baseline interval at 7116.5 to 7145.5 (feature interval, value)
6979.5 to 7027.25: 0.96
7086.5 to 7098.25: 1.32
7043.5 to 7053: -0.51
